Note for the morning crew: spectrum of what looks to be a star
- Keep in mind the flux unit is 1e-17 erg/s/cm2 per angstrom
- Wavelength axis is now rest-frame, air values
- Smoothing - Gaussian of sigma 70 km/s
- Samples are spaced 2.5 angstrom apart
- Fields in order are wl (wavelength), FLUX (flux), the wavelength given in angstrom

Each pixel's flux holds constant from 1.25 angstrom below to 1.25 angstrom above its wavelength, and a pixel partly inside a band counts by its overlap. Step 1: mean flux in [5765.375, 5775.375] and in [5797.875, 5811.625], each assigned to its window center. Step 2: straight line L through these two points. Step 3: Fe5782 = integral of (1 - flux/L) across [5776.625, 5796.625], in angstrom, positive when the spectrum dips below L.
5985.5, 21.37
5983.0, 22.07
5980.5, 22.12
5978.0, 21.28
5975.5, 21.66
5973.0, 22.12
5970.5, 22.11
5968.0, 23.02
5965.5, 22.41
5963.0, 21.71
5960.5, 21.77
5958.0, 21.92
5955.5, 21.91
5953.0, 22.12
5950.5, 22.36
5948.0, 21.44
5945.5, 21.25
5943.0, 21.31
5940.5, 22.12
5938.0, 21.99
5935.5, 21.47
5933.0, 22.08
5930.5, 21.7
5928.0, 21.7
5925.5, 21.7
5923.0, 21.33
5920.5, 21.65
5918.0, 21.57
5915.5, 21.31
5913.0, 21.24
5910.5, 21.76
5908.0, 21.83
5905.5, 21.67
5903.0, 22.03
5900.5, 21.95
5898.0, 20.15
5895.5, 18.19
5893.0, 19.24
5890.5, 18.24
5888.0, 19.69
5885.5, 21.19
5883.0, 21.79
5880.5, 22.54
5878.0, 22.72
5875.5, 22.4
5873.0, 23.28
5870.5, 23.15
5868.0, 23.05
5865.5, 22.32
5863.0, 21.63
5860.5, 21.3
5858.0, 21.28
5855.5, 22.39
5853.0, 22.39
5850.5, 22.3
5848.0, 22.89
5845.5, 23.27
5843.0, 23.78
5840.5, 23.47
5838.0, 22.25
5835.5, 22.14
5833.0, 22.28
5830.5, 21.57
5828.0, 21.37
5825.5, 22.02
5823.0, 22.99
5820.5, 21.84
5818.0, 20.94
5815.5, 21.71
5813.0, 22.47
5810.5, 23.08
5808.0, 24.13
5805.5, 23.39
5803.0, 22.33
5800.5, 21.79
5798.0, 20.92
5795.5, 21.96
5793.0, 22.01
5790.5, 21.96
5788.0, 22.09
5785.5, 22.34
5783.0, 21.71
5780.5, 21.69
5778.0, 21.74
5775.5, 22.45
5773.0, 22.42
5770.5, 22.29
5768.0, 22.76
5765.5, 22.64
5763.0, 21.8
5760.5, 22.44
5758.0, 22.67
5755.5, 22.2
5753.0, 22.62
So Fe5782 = 0.6 angstrom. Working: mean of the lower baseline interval 22.5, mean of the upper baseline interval 22.7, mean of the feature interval 21.9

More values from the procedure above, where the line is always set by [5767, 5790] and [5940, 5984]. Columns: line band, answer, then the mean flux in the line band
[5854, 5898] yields 1.3 angstrom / 21.4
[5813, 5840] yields 0.1 angstrom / 22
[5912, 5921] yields 0.2 angstrom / 21.4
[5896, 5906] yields 0.4 angstrom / 21.2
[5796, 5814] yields -0.4 angstrom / 22.6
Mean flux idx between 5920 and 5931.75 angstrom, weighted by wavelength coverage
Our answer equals 21.6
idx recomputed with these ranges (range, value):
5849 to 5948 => 21.6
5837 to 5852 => 23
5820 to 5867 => 22.3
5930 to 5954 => 21.8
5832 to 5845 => 22.8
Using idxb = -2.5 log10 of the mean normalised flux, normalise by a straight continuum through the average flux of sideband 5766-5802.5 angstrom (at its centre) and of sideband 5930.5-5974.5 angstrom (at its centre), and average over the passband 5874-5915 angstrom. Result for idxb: 0.05 mag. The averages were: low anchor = 22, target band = 21.1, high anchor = 21.9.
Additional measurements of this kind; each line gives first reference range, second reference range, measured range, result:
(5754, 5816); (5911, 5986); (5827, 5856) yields -0.02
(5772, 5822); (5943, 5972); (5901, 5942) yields 0.02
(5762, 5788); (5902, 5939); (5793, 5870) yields -0.02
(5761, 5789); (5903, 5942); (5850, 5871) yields -0.01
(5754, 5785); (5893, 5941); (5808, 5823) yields -0.01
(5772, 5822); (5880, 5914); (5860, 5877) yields -0.07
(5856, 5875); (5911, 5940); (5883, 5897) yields 0.13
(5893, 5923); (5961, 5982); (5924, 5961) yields -0.01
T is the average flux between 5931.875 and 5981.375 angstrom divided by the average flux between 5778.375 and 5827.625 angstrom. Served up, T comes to 0.99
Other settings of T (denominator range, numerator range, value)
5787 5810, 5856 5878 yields 1.00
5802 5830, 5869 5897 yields 0.95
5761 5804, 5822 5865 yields 1.01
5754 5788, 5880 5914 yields 0.93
